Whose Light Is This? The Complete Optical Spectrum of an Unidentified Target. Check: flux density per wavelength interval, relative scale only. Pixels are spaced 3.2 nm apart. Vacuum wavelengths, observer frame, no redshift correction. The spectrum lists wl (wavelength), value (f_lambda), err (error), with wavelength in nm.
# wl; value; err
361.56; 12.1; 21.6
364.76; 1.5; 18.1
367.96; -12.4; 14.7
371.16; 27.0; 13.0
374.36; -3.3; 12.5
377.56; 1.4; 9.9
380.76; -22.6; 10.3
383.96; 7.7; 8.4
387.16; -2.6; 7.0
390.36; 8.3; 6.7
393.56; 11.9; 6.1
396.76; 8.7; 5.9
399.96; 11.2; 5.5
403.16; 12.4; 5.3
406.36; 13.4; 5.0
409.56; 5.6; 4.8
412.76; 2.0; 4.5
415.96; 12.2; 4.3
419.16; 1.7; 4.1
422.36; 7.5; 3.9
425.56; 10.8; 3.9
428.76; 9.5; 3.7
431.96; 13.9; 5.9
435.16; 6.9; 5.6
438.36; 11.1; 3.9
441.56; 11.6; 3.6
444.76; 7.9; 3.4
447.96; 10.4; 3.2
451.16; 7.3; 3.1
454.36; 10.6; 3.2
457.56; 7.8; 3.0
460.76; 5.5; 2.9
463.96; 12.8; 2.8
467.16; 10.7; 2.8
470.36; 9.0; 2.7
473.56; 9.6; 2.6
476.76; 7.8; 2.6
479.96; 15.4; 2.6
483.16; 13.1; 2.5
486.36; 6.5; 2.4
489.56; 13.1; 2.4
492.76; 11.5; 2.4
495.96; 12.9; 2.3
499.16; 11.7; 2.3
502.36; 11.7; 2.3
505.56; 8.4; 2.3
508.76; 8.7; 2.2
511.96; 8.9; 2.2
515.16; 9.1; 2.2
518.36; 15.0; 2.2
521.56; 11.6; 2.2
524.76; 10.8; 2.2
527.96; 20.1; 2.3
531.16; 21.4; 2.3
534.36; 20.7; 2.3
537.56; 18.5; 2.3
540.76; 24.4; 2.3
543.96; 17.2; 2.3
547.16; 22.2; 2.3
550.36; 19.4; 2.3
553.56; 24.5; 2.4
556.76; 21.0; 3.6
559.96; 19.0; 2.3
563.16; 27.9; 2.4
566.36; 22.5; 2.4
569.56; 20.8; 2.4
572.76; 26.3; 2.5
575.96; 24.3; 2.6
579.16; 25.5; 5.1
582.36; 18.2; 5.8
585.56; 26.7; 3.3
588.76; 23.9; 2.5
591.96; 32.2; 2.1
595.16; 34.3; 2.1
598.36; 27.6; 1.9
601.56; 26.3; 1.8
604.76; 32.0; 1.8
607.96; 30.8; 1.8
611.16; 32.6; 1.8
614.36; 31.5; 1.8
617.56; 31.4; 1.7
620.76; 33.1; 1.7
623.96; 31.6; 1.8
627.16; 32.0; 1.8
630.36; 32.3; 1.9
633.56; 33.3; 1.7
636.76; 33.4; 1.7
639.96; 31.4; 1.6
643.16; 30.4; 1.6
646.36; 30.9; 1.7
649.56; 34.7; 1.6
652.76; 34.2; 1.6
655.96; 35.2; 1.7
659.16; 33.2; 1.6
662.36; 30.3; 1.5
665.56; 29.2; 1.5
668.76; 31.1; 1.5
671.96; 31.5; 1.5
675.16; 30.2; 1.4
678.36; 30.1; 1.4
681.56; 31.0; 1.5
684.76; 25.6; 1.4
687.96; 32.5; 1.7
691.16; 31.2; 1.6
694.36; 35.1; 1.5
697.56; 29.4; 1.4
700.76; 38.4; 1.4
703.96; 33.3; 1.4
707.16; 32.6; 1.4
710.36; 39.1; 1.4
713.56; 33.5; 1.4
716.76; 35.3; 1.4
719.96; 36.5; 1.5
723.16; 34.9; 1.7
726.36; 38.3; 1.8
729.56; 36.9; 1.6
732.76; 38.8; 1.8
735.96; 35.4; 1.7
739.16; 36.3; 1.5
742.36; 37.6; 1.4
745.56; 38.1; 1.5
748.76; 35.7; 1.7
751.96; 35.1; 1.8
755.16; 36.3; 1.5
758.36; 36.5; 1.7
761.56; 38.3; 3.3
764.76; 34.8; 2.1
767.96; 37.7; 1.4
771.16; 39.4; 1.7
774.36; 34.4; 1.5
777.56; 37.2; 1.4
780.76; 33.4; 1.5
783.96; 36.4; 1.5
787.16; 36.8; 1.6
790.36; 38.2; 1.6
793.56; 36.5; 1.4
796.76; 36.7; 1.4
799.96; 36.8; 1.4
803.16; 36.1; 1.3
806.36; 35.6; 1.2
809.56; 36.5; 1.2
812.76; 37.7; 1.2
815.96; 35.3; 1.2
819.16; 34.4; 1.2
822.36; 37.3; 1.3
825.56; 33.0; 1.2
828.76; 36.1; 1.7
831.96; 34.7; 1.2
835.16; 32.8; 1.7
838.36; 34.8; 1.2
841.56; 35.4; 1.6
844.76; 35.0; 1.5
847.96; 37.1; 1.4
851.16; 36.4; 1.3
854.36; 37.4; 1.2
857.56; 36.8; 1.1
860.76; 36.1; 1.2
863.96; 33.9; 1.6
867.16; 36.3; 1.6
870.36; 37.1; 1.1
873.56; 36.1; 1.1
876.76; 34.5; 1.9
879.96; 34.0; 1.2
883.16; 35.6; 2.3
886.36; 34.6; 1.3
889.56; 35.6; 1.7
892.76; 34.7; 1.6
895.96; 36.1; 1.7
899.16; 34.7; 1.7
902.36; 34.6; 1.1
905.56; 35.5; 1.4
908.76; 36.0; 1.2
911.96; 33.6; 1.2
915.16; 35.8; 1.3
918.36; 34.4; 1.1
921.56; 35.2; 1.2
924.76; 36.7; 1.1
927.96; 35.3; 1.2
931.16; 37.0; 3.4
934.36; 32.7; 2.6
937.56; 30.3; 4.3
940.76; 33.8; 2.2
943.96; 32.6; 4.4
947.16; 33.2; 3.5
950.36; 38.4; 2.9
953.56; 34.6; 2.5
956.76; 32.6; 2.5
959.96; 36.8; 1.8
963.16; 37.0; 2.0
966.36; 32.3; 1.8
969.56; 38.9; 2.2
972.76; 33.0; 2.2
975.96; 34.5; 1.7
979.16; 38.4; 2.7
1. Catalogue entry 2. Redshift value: 0.323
